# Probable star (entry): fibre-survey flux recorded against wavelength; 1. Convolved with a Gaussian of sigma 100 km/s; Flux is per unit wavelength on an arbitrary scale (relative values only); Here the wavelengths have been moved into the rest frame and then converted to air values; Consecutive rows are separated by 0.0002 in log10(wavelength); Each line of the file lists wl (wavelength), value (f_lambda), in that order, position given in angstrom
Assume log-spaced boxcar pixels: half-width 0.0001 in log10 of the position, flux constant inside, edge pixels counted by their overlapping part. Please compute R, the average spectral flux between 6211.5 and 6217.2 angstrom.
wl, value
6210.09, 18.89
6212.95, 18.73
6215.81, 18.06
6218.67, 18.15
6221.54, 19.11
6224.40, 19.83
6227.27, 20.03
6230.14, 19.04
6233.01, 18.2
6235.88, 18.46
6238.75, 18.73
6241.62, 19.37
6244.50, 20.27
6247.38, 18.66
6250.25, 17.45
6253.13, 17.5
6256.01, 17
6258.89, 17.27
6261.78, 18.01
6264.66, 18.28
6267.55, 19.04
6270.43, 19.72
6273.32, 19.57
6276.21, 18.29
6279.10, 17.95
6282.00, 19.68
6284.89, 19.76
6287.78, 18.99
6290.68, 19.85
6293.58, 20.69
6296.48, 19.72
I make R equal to 18.4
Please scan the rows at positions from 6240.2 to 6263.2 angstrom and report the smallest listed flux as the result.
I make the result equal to 17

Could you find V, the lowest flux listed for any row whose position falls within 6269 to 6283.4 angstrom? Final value 17.95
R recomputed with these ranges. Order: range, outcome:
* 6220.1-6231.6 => 19.5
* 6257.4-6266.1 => 17.8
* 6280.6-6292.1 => 19.6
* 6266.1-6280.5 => 18.9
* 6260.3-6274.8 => 18.9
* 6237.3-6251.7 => 18.9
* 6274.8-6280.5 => 18.1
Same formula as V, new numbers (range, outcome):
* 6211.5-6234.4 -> 18.06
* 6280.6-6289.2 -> 18.99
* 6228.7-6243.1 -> 18.2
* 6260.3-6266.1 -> 18.01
